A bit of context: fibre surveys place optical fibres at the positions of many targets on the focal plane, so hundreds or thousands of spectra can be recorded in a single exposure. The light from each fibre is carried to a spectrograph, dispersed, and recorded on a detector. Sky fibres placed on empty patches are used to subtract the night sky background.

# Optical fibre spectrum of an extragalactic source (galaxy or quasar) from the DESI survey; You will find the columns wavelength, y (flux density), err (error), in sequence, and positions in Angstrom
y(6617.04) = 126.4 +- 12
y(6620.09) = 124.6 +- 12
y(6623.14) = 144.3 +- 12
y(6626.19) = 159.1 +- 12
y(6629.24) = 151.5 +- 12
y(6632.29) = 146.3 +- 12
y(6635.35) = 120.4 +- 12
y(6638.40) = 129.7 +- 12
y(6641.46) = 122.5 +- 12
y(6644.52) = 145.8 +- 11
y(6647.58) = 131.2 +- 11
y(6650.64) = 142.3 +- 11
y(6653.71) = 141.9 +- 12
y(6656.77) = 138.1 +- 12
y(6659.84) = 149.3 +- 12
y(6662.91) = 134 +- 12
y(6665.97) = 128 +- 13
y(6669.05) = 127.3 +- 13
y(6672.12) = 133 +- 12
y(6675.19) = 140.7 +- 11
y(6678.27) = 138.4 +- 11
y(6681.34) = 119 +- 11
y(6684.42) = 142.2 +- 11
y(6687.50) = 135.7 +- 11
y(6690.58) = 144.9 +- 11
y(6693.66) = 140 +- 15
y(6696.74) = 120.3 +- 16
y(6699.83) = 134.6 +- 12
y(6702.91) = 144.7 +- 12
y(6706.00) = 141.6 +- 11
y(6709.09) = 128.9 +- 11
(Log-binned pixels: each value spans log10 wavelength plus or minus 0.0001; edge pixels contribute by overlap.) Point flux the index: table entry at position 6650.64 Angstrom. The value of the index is 142.3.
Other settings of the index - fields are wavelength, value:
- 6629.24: 151.5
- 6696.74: 120.3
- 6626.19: 159.1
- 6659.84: 149.3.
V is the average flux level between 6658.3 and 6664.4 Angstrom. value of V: 142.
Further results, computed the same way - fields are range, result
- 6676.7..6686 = 133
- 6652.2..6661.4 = 143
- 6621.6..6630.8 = 152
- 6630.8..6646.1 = 133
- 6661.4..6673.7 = 131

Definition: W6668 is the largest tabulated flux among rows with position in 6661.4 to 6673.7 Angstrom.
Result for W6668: 134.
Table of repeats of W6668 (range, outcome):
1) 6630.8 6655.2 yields 146.3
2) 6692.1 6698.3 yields 140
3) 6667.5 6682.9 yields 140.7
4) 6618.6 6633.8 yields 159.1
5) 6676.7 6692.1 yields 144.9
